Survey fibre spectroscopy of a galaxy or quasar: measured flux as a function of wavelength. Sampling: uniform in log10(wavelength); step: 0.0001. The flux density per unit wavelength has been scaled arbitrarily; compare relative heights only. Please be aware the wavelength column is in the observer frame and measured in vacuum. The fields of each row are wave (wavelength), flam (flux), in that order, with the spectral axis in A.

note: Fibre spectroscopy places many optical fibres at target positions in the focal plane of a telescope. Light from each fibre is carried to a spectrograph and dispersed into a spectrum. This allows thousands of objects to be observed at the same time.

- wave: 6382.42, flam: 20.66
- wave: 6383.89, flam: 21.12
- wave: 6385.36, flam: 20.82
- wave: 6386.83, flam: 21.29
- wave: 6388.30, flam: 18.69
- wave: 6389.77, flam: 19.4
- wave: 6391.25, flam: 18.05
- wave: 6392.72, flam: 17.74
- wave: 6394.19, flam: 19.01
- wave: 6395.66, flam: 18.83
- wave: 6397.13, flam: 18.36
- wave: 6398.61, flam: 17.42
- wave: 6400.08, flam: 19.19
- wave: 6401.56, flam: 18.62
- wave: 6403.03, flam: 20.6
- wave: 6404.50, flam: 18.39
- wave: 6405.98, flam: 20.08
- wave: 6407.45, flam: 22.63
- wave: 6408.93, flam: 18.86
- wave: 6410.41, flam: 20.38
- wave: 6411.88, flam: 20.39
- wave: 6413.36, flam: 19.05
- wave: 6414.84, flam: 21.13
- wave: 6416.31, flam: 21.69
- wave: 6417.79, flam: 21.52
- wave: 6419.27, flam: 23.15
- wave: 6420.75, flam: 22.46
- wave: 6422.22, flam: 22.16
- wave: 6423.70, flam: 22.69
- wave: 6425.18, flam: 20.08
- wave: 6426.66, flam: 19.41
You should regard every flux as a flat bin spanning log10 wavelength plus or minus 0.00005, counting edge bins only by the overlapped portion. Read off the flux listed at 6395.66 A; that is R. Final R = 18.83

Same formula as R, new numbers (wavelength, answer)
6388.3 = 18.69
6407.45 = 22.63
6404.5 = 18.39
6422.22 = 22.16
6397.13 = 18.36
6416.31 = 21.69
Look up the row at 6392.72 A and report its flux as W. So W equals 17.74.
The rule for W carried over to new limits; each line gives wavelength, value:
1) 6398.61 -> 17.42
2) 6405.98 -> 20.08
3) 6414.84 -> 21.13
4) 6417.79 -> 21.52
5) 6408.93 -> 18.86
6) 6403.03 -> 20.6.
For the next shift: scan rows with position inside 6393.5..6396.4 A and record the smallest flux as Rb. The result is 18.83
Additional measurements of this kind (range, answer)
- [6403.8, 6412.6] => 18.39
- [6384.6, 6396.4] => 17.74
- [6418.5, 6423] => 22.16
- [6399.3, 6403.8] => 18.62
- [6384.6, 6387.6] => 20.82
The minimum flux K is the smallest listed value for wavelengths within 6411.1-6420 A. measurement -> 19.05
